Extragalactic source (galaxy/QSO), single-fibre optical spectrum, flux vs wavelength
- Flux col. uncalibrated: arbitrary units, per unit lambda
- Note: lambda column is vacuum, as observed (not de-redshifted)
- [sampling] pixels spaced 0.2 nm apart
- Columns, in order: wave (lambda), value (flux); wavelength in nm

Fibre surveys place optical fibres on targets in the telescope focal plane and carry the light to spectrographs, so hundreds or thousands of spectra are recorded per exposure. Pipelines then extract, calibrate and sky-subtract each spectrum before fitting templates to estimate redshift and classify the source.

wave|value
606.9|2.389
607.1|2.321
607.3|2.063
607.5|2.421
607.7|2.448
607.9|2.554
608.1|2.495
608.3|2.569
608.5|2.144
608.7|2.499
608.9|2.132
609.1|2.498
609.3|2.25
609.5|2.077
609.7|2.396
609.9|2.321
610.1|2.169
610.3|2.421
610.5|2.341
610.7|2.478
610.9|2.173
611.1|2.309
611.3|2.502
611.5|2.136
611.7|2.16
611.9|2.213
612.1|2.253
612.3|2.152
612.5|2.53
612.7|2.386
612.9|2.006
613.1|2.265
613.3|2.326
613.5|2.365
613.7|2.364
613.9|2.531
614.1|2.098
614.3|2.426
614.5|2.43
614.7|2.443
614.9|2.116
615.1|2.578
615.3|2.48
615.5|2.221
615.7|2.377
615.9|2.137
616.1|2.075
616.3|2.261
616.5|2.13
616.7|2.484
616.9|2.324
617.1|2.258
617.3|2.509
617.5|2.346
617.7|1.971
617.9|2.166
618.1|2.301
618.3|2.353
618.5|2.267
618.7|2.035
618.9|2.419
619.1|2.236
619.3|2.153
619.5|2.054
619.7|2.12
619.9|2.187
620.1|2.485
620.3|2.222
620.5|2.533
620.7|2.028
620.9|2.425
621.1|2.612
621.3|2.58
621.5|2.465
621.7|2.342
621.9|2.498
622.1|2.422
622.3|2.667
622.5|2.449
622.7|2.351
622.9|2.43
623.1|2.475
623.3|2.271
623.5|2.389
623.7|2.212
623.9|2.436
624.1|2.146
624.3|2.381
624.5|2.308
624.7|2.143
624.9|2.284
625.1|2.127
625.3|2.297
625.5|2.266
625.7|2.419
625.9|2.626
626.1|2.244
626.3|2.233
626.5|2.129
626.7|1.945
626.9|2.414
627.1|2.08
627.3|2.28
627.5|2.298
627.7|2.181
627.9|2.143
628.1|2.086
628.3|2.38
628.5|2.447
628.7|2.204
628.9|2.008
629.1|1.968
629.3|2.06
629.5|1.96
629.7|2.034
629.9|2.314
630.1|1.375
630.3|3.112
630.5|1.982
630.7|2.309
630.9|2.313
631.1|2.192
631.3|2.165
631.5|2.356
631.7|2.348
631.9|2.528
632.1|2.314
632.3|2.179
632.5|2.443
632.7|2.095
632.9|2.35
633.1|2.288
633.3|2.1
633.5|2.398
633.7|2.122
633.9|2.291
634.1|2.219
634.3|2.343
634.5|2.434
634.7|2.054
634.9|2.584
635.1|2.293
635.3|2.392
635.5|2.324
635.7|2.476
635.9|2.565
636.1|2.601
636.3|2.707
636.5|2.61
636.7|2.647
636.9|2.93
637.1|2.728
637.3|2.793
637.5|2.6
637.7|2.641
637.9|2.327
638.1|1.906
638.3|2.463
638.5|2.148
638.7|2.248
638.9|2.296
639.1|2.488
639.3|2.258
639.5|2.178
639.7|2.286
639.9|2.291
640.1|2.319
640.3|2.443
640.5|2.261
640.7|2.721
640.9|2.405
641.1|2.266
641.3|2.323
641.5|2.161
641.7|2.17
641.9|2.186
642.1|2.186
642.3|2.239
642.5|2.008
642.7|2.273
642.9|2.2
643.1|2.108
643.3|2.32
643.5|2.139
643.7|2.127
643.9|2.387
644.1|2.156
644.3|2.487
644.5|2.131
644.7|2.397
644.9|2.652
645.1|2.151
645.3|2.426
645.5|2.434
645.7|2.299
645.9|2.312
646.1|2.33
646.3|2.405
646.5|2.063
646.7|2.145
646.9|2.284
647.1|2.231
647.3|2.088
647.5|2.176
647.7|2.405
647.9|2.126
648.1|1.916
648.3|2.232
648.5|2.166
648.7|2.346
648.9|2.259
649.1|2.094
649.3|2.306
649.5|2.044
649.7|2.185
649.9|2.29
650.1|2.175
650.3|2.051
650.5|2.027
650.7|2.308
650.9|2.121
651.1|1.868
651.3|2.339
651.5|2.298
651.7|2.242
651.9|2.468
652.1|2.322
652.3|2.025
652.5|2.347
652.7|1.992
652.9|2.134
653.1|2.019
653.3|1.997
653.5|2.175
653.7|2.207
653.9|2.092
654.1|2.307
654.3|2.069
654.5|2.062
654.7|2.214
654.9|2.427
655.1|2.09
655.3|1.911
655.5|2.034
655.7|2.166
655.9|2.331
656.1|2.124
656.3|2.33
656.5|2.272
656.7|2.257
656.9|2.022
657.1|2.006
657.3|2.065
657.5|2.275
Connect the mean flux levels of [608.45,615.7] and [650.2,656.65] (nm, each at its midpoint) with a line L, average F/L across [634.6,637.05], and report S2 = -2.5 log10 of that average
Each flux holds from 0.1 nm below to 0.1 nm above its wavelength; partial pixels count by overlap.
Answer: -0.13 mag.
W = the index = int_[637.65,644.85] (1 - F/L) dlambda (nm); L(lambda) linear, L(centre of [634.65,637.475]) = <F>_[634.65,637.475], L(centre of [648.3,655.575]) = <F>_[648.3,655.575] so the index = 0.460 nm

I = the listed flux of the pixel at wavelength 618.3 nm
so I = 2.353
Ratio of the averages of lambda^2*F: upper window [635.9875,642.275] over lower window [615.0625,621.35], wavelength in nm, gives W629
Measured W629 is 1.12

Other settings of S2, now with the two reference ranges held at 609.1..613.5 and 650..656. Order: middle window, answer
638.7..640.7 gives -0.06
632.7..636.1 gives -0.05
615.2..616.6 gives 0.02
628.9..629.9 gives 0.10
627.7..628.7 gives -0.01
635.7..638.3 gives -0.17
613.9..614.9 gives -0.03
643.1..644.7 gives -0.03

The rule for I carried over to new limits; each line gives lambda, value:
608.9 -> 2.132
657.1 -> 2.006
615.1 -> 2.578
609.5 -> 2.077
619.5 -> 2.054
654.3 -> 2.069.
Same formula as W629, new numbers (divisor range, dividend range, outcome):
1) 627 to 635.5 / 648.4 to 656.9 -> 1.04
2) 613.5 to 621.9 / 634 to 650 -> 1.08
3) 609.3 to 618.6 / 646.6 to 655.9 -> 1.06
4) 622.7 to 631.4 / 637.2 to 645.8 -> 1.08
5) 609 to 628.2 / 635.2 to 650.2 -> 1.09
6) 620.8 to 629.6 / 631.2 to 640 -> 1.07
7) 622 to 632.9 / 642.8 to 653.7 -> 1.05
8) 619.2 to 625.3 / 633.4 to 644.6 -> 1.06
